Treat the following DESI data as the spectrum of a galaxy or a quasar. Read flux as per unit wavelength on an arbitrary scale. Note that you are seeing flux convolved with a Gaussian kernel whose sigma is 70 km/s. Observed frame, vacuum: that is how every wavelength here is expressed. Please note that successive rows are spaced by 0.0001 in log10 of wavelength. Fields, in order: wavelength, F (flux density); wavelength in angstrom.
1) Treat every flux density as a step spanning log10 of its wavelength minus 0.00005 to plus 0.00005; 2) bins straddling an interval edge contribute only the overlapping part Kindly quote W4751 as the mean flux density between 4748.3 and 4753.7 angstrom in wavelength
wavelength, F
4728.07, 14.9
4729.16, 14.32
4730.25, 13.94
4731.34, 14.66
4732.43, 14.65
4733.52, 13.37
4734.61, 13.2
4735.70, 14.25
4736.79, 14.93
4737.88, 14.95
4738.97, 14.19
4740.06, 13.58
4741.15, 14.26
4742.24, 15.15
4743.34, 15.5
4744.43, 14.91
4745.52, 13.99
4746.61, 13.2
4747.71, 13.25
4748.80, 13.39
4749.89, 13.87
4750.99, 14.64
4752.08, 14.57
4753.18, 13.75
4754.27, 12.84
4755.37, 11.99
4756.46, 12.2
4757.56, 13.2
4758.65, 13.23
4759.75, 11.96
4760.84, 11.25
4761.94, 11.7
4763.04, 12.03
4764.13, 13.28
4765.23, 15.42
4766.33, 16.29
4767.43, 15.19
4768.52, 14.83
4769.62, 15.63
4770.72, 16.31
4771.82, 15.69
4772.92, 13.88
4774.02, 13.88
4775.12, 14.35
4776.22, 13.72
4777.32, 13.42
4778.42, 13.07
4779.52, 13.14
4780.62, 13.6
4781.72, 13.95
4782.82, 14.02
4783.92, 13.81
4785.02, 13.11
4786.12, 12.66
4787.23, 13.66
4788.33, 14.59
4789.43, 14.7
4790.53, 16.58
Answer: 14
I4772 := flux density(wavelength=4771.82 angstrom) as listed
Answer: 15.69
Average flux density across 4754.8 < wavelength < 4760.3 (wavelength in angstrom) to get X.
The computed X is 12.5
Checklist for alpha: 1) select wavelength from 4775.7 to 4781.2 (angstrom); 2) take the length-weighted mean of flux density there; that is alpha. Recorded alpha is 13.4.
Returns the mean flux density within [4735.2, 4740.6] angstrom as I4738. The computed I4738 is 14.4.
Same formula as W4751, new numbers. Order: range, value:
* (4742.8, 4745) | 15.2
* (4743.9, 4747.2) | 14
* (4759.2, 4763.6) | 11.8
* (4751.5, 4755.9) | 13.3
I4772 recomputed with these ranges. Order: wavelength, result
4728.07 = 14.9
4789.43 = 14.7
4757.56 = 13.2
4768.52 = 14.83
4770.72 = 16.31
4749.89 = 13.87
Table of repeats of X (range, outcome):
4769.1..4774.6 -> 15.1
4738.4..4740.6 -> 13.9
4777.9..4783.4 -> 13.6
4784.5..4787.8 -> 13.1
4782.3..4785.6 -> 13.7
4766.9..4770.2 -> 15.2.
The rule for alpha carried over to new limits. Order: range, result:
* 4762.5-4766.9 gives 14.3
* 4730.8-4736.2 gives 14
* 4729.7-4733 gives 14.4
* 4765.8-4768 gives 15.8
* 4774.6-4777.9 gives 13.8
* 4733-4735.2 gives 13.3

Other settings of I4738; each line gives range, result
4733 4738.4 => 14.1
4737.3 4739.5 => 14.6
